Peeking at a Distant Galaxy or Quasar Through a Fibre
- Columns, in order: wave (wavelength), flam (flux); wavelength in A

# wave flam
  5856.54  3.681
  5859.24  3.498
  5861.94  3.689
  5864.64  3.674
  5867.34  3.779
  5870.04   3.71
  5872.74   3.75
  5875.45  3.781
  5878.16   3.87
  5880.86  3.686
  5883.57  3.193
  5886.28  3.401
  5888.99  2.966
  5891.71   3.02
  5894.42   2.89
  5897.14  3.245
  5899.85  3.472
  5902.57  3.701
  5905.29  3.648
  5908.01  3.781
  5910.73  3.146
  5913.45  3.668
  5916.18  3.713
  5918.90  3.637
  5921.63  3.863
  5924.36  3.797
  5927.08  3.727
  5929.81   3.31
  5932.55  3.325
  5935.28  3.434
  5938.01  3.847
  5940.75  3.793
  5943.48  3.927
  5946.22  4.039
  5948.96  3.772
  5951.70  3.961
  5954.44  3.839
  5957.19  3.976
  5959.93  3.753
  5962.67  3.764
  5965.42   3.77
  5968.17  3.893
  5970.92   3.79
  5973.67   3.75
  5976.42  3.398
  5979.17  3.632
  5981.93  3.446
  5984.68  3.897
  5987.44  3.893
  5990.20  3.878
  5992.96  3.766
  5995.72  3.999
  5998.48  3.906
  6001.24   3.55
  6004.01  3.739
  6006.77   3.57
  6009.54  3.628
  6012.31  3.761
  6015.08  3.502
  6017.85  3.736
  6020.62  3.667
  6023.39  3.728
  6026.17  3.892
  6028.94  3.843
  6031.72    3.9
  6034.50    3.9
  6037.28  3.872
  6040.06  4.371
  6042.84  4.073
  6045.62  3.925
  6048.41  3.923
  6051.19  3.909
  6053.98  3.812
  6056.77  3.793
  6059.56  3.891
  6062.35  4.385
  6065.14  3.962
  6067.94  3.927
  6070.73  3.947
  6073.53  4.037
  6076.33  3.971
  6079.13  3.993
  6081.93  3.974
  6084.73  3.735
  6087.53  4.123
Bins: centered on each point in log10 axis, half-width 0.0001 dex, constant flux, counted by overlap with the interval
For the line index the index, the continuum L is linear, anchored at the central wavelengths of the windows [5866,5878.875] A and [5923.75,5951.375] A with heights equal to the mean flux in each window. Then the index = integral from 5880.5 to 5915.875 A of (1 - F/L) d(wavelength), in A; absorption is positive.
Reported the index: 3.5 A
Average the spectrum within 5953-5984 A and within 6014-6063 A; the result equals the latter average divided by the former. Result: 1.0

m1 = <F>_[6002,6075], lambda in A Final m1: 3.87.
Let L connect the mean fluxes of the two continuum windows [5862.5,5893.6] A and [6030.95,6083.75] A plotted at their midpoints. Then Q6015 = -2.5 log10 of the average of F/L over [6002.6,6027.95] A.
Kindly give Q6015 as 0.05 mag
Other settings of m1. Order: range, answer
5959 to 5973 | 3.79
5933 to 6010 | 3.77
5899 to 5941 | 3.61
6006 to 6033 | 3.73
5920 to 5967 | 3.76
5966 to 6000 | 3.77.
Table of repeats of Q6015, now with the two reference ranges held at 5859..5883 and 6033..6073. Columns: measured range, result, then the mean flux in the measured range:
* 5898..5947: 0.04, 3.65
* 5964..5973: 0.01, 3.81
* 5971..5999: 0.04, 3.75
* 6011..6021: 0.07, 3.67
